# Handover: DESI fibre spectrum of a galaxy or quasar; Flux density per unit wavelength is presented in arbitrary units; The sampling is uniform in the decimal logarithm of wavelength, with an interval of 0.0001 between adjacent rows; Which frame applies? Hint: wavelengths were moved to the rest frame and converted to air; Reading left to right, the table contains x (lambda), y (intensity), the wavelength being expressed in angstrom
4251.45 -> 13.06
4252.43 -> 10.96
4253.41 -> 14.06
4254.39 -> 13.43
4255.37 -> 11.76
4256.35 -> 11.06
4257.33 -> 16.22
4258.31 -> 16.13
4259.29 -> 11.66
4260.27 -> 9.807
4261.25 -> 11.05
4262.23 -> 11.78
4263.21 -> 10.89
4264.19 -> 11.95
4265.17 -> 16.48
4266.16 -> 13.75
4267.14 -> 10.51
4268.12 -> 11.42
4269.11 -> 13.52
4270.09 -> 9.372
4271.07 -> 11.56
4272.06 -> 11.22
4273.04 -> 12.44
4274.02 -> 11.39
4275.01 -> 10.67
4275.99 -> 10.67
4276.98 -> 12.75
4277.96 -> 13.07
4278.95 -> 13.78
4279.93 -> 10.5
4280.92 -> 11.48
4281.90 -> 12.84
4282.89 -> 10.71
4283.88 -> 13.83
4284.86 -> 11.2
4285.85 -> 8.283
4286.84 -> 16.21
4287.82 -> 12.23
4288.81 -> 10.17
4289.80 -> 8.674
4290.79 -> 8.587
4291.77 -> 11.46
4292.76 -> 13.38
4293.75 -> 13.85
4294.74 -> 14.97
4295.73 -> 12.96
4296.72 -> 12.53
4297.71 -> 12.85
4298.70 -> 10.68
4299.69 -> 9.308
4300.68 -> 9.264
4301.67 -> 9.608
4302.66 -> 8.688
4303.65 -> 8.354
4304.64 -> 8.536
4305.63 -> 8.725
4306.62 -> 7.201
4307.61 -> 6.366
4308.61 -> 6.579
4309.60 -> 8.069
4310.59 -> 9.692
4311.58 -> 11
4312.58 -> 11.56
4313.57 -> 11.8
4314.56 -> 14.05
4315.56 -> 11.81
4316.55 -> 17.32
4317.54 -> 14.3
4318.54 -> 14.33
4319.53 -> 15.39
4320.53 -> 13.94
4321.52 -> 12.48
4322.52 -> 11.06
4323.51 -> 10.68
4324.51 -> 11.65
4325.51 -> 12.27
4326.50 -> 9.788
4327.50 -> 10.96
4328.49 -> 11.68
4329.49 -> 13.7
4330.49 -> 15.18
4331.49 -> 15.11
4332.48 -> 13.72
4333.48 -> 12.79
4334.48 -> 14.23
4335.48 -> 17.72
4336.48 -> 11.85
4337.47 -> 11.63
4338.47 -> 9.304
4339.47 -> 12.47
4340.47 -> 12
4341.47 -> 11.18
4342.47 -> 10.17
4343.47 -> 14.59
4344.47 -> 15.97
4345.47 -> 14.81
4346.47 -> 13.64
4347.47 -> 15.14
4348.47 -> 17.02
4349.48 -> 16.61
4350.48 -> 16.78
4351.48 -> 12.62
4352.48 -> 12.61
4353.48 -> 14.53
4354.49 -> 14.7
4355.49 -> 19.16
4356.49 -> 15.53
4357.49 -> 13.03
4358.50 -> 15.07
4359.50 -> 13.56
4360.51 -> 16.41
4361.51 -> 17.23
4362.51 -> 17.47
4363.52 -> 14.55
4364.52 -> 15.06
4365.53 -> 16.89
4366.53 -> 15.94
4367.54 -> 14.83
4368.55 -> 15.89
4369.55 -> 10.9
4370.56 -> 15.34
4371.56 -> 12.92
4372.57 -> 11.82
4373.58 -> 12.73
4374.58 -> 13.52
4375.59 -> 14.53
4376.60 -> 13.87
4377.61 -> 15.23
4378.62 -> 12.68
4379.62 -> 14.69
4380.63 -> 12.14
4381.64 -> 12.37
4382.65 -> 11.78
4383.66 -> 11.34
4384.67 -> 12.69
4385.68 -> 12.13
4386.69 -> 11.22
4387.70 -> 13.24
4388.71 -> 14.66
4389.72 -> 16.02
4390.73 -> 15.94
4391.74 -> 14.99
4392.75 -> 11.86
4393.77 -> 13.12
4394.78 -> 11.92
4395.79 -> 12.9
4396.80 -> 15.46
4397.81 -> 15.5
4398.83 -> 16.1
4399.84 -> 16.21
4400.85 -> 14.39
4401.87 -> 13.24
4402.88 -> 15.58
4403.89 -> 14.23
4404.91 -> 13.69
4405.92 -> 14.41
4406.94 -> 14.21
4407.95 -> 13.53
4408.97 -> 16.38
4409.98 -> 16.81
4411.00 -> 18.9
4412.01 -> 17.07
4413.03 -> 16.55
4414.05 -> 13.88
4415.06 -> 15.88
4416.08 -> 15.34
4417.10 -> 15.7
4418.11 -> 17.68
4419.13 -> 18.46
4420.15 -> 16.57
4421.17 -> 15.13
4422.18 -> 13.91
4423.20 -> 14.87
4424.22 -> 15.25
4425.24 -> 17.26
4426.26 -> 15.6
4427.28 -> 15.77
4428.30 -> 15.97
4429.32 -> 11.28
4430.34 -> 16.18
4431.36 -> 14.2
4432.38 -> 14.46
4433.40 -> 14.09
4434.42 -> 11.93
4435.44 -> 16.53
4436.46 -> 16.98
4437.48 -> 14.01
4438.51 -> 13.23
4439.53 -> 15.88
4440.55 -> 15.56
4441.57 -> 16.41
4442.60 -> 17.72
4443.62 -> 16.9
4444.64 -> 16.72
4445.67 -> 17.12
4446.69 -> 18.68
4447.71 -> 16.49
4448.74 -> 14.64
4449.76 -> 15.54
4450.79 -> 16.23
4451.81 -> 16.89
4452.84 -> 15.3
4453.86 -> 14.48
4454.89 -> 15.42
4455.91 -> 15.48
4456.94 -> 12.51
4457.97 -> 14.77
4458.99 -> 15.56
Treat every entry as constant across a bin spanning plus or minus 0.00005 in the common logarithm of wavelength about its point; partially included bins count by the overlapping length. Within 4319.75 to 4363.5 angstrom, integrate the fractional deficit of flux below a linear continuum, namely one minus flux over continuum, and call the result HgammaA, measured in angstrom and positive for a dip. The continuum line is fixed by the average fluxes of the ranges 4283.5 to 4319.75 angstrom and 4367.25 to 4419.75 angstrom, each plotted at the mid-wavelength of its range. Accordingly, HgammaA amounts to -4.2 angstrom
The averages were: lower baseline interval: 11.1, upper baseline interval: 14.4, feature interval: 13.8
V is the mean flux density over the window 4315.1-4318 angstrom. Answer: 14.6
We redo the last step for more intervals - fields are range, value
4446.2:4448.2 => 17.6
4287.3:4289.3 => 11.3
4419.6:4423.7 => 15.2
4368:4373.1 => 13.4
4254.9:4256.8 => 11.4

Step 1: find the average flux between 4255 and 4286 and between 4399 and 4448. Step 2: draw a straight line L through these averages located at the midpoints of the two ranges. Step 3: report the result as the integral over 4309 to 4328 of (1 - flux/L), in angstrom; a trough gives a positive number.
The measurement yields 1.4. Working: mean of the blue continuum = 12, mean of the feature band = 12.2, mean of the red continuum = 15.6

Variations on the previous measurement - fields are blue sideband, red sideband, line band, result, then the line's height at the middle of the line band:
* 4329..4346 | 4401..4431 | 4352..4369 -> -1.81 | 14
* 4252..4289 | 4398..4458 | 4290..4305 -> 2.04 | 12.7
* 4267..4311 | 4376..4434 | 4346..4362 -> -2.75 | 13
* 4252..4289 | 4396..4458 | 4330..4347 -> 0.35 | 13.6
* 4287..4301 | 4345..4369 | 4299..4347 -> 5.76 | 13.4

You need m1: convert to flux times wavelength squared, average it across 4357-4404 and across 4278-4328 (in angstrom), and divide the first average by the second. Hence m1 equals 1.3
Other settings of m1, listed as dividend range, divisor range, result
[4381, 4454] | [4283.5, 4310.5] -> 1.52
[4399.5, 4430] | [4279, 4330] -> 1.43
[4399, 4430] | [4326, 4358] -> 1.16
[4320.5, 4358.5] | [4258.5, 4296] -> 1.17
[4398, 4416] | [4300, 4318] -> 1.58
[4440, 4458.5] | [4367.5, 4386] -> 1.25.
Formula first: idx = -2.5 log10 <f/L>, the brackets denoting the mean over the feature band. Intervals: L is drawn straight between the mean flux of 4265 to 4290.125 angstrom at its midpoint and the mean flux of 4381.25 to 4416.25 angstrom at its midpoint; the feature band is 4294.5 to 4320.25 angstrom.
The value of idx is 0.14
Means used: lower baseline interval 11.8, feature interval 11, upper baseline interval 14.4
